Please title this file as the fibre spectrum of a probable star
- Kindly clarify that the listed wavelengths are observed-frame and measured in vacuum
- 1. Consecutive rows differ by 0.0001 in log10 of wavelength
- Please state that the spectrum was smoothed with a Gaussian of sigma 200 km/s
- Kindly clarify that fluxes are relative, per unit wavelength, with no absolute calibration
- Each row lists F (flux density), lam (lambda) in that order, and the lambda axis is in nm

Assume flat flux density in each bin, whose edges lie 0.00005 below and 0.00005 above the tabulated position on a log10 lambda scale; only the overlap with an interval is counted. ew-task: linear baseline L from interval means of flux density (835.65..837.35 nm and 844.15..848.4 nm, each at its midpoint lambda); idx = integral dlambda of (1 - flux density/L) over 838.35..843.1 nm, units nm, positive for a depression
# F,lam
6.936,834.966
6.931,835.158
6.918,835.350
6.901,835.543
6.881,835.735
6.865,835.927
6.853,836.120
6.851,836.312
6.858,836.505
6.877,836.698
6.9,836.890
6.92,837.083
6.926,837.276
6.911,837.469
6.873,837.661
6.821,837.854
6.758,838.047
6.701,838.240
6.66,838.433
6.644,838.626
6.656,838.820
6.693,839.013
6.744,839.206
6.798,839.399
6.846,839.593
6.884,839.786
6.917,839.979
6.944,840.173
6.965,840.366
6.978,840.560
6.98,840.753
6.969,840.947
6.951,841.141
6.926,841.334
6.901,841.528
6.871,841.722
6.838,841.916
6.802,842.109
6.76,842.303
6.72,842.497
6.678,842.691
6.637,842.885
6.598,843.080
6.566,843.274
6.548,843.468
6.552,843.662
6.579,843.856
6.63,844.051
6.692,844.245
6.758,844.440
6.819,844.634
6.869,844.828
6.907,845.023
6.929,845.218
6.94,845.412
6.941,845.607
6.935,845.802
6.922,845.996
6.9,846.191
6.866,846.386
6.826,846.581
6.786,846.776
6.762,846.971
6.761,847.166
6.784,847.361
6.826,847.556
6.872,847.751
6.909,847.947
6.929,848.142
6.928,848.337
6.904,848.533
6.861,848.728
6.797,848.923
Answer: 0.04 nm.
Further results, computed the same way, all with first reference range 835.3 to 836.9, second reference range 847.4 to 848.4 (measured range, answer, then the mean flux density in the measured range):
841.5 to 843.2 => 0.03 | 6.75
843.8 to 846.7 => 0.02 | 6.84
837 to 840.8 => 0.03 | 6.83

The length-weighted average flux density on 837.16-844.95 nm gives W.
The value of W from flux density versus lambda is 6.78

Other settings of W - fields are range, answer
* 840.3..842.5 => 6.9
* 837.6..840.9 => 6.82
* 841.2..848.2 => 6.79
